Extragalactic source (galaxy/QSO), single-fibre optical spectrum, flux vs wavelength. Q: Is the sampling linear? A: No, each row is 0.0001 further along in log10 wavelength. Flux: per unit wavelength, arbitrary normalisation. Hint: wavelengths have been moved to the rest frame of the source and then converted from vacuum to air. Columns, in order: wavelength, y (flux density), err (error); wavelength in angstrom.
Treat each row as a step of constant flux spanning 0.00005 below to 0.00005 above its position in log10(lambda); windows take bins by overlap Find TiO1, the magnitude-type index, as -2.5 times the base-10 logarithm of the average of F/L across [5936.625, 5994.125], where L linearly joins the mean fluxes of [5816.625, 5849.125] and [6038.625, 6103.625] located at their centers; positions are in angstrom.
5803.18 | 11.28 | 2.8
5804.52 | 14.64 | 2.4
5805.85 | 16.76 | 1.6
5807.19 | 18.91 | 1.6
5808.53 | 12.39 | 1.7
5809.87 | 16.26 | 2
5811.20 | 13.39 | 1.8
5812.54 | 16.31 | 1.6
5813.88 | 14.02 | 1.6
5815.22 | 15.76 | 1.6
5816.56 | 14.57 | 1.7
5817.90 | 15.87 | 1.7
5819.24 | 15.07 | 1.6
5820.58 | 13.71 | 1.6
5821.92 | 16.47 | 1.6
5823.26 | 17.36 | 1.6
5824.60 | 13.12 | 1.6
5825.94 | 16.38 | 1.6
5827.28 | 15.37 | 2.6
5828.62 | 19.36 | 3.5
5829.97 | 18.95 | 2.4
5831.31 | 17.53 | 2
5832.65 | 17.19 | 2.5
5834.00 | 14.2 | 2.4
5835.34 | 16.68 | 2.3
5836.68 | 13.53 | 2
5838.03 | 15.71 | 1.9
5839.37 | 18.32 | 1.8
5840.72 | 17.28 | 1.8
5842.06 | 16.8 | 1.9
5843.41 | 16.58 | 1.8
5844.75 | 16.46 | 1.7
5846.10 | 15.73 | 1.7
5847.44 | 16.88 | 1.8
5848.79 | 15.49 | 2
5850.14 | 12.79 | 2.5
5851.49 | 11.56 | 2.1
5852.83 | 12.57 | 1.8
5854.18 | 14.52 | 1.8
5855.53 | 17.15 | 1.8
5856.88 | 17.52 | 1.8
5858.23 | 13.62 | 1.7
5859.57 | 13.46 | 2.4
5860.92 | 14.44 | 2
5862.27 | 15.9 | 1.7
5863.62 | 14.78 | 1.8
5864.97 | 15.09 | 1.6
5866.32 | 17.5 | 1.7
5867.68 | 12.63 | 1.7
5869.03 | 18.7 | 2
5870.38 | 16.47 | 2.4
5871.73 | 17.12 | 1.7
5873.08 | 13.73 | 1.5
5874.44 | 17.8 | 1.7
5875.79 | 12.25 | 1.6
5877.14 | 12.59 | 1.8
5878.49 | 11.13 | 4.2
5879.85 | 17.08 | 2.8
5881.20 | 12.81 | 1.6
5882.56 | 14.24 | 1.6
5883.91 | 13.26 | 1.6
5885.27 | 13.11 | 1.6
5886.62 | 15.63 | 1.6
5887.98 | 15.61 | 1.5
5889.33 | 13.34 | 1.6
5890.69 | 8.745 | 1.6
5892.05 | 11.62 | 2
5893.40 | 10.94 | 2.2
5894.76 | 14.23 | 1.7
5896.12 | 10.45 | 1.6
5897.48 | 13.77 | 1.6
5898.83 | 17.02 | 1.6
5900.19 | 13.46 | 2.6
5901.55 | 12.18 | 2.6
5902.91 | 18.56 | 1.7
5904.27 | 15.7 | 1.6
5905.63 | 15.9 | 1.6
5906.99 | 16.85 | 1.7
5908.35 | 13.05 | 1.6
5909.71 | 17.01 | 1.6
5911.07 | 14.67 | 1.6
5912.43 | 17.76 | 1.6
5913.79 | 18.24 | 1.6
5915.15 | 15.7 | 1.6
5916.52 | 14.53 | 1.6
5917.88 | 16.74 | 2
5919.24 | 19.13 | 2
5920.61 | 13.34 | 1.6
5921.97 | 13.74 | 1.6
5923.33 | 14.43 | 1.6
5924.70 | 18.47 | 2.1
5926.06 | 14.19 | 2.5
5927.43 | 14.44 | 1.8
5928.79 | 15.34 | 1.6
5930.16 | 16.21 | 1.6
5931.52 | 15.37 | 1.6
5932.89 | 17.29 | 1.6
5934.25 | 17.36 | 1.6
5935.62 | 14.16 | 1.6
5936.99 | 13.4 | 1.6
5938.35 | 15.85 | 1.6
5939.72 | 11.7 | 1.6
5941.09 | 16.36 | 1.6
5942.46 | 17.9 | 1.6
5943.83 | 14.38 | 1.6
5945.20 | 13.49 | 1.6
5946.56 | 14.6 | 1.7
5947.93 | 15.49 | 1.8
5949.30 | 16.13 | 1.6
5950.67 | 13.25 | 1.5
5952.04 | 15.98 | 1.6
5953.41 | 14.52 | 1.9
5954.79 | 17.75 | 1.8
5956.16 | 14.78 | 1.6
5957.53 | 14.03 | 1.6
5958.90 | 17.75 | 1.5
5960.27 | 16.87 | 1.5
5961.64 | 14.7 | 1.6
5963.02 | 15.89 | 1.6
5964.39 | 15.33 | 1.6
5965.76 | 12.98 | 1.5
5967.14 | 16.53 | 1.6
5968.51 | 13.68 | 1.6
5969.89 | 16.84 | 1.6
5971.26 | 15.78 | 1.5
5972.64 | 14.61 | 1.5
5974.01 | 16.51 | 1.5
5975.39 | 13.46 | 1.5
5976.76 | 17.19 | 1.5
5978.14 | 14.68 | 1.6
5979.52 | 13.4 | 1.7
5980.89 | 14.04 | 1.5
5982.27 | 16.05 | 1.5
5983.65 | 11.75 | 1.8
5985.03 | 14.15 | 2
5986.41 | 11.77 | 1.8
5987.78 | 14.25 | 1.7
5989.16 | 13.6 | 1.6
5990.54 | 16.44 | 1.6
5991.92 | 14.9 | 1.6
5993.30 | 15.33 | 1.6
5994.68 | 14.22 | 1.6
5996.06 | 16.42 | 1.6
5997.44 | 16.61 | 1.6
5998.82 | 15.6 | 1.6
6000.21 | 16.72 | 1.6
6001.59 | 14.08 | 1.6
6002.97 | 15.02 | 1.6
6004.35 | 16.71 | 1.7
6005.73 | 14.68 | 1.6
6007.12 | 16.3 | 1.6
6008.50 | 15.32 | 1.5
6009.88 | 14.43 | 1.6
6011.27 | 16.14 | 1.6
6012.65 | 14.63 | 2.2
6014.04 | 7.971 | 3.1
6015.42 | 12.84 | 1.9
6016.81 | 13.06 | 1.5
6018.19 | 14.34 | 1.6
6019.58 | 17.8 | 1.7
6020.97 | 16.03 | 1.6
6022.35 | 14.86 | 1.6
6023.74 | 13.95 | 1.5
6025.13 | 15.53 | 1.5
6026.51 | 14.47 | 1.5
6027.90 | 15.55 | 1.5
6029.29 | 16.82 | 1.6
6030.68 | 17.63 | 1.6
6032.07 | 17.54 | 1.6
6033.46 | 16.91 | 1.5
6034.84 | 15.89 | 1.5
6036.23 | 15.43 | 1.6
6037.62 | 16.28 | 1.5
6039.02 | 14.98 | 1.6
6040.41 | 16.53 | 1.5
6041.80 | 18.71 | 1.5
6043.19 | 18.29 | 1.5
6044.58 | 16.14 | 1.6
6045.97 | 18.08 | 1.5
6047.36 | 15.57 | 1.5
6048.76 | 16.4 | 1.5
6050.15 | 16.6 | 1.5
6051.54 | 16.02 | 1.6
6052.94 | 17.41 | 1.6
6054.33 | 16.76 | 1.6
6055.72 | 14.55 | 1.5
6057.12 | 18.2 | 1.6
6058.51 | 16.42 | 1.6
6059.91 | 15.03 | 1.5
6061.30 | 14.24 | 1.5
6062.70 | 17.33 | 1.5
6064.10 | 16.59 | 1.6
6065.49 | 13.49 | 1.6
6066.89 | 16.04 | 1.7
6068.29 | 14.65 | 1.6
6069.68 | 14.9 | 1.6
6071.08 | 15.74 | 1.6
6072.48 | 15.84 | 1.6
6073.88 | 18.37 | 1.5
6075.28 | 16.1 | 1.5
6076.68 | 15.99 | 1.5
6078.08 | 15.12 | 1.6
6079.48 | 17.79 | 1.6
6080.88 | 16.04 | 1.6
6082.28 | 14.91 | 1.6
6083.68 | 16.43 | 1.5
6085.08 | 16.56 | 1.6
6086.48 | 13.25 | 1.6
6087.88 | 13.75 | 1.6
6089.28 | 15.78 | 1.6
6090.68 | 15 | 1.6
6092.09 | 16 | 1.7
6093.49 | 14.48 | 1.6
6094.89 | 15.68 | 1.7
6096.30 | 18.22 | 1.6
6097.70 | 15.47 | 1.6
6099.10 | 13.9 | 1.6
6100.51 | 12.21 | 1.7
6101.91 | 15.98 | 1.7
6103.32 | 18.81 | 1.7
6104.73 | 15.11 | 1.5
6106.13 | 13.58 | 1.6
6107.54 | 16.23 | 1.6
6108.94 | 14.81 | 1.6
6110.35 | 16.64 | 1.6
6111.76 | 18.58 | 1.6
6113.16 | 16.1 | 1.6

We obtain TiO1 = 0.08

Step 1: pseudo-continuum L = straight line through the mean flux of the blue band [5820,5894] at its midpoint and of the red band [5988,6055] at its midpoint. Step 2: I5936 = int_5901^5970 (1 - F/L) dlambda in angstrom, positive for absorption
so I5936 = -0.7 angstrom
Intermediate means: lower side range 15.1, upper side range 15.6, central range 15.5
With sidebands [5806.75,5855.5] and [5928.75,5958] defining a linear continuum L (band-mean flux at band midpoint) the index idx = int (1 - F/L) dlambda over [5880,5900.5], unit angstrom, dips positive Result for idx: 2.8 angstrom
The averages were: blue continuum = 15.6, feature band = 13.3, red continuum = 15.2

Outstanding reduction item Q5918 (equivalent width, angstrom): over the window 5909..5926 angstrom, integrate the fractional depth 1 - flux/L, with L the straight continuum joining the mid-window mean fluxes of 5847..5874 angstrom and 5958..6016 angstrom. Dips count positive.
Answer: -1.2 angstrom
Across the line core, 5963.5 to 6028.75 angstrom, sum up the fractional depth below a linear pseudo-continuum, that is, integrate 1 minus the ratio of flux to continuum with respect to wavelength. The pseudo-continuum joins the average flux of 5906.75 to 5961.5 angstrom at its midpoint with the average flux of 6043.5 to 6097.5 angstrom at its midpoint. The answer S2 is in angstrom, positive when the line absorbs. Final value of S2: 3.72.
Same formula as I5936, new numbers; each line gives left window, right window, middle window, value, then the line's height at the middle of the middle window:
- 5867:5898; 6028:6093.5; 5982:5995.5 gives 0.9 angstrom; 15.2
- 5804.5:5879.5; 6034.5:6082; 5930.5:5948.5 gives 0.7 angstrom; 15.8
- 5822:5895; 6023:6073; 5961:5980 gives 0.7 angstrom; 15.7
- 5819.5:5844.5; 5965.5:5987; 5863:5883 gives 1.2 angstrom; 15.9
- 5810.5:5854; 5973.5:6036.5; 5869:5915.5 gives 2.7 angstrom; 15.4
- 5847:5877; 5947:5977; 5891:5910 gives 1.3 angstrom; 15.2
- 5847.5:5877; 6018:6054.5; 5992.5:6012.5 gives 0.7 angstrom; 16.1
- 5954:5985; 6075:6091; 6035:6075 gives -2.0 angstrom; 15.5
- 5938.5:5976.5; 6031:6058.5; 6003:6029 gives 2.3 angstrom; 16.2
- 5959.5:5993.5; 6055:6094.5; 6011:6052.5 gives -1.1 angstrom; 15.3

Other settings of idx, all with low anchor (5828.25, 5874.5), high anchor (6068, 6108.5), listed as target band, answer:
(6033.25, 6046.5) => -0.91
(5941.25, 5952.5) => 0.36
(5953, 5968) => 0.13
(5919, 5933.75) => 0.16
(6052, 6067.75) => -0.38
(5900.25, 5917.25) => -0.03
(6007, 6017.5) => 1.31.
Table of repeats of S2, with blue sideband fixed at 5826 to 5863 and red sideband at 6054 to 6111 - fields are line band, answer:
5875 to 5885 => 1.51 angstrom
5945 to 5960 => 0.35 angstrom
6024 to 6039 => -0.39 angstrom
